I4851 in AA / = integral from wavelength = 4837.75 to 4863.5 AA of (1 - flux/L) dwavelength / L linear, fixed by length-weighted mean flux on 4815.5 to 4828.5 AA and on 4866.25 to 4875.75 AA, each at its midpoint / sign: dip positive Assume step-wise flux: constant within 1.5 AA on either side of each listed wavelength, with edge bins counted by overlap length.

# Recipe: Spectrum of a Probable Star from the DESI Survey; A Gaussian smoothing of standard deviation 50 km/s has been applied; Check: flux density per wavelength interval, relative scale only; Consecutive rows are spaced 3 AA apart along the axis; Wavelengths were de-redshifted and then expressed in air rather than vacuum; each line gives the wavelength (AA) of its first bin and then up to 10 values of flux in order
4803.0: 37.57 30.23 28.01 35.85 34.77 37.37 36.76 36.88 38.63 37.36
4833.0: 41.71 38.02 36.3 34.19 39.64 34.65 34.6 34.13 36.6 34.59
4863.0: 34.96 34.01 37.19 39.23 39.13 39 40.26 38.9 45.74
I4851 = 1.4 AA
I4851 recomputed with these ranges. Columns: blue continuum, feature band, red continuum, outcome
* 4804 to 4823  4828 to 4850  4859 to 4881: -1.2 AA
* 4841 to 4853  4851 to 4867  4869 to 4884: 1.0 AA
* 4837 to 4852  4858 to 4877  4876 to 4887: 1.0 AA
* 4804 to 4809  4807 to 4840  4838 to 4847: -3.1 AA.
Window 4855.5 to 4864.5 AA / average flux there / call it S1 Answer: 35.4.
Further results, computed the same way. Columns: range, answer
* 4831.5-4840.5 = 38.7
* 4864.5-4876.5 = 37.4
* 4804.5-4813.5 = 31.4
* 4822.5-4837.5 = 38.5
